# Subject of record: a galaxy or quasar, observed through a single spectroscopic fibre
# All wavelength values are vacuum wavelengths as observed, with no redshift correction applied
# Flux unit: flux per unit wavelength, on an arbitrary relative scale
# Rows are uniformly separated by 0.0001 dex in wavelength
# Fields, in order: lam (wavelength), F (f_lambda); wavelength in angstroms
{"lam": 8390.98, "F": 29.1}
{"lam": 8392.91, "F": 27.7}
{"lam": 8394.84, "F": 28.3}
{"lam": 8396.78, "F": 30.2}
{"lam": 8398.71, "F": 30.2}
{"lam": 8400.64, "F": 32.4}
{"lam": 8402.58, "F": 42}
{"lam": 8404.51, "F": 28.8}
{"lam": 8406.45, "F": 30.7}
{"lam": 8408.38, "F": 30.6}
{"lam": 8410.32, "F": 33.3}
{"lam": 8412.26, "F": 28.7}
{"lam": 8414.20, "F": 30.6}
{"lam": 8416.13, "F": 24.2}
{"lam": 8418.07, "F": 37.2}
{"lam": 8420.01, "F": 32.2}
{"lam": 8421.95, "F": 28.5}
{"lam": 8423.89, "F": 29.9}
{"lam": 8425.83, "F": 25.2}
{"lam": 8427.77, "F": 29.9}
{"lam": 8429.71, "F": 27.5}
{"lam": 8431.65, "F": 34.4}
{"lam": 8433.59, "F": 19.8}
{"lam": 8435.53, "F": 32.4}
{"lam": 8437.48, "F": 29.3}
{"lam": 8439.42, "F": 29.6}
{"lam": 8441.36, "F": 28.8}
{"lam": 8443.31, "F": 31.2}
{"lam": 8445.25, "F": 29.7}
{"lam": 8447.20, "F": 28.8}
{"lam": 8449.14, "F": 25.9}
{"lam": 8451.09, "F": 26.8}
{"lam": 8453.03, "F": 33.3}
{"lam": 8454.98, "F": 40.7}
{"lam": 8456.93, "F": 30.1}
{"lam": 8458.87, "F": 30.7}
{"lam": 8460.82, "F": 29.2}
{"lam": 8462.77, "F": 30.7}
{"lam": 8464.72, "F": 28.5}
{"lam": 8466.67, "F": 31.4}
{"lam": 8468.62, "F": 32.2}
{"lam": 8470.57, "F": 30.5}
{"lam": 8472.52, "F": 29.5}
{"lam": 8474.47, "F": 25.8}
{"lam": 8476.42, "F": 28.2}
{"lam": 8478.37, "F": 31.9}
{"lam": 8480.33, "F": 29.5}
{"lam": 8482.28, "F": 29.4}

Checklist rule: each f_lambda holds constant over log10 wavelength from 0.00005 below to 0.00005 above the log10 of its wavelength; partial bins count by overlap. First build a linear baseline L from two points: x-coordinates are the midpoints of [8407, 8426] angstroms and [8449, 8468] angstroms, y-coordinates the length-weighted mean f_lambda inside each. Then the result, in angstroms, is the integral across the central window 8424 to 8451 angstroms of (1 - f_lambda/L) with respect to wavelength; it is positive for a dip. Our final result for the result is 1.7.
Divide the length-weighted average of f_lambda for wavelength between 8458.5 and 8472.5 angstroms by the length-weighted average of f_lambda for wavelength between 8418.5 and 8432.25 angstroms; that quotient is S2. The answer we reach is 1.02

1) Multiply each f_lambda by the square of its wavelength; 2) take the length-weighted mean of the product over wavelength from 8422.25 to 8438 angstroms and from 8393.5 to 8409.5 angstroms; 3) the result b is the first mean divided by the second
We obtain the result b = 0.9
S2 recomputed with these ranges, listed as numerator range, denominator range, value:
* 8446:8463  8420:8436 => 1.07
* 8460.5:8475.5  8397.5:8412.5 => 0.92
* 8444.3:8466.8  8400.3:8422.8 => 0.96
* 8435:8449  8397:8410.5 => 0.91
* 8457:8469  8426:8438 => 1.06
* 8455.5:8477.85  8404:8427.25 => 1.00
